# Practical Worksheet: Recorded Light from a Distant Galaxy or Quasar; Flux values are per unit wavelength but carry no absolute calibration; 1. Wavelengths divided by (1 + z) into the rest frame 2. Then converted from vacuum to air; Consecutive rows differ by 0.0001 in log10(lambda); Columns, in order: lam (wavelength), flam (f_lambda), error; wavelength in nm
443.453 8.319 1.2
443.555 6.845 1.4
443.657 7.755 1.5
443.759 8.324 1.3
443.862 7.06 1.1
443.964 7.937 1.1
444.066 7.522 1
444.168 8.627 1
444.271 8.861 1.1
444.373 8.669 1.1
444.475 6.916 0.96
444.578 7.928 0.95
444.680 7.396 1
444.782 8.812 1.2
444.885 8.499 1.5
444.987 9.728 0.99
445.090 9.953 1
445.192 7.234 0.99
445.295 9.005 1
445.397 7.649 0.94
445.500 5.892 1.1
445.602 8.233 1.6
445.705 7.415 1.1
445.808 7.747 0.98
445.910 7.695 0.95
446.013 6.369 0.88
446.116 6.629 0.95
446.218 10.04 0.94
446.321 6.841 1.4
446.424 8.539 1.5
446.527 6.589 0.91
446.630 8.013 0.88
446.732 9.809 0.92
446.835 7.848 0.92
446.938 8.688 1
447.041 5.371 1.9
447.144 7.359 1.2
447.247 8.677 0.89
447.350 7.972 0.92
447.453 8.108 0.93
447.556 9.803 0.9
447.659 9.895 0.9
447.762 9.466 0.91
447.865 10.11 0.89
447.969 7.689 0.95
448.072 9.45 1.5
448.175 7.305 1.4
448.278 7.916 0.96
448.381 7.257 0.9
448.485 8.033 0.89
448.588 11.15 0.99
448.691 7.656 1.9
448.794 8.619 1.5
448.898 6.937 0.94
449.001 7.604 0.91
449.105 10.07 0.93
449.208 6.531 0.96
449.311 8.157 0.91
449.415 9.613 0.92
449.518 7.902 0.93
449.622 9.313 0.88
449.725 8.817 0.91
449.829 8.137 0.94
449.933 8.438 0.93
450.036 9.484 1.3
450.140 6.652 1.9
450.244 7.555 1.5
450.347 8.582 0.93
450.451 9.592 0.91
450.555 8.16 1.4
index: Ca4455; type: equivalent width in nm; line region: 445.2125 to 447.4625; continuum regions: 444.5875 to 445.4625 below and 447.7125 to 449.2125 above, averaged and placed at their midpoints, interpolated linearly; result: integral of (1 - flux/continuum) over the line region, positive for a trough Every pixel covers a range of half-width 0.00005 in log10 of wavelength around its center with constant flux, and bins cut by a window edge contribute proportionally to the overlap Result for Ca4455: 0.19 nm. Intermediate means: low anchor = 8.47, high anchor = 8.44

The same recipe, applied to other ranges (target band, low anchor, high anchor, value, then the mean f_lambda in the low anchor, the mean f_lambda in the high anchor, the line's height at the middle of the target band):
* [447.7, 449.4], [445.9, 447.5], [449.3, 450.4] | -0.05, 7.78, 8.43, 8.16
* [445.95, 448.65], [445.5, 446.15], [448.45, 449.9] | -0.16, 7.25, 8.47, 7.79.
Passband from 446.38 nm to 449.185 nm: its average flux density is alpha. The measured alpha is 8.35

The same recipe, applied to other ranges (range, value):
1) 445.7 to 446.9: 7.82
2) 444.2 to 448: 8.15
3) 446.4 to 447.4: 7.87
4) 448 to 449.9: 8.35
